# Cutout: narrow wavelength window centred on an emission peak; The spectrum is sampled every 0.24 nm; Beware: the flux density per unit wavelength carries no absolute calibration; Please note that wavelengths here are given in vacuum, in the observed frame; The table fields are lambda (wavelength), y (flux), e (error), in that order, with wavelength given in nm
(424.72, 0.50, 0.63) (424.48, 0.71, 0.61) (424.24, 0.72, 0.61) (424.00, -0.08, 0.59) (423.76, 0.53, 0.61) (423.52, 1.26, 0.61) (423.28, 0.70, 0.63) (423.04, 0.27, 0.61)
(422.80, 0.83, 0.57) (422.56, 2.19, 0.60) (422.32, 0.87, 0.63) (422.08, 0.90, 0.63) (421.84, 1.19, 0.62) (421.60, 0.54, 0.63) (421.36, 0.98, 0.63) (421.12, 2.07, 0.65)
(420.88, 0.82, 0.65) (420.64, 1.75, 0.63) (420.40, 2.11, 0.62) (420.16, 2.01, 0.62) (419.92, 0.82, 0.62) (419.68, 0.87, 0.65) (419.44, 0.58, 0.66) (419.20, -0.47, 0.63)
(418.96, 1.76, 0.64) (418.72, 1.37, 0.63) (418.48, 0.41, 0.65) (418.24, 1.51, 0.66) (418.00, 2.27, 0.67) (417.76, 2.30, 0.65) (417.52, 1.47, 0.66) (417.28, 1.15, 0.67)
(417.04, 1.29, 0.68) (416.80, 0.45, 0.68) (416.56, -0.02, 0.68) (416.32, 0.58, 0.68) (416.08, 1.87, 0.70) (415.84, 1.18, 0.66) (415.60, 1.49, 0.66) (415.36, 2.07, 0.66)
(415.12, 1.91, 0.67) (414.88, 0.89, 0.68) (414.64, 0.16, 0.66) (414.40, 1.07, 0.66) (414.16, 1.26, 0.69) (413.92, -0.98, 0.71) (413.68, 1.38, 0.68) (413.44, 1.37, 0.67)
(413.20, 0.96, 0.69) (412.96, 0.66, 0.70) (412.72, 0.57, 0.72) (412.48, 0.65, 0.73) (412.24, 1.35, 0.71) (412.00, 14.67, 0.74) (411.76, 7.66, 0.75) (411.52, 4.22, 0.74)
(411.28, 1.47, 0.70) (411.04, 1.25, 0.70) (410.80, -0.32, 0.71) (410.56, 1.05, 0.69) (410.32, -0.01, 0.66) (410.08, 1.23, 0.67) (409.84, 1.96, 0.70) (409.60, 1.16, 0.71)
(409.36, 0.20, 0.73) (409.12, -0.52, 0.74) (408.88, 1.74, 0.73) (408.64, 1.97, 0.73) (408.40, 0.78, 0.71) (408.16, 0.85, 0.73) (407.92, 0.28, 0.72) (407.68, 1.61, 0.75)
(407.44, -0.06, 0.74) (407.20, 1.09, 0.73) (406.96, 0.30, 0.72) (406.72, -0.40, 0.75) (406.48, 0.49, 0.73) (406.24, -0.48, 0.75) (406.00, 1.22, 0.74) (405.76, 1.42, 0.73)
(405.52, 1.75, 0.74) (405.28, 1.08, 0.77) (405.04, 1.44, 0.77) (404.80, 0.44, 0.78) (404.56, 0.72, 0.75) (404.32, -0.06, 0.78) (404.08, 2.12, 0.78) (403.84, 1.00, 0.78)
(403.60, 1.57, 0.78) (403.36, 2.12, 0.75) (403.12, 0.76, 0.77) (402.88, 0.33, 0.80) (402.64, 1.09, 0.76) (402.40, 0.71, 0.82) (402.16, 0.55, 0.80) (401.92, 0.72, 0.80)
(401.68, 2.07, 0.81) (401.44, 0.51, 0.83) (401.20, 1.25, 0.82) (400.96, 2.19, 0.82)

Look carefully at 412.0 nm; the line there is [O II] 3727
